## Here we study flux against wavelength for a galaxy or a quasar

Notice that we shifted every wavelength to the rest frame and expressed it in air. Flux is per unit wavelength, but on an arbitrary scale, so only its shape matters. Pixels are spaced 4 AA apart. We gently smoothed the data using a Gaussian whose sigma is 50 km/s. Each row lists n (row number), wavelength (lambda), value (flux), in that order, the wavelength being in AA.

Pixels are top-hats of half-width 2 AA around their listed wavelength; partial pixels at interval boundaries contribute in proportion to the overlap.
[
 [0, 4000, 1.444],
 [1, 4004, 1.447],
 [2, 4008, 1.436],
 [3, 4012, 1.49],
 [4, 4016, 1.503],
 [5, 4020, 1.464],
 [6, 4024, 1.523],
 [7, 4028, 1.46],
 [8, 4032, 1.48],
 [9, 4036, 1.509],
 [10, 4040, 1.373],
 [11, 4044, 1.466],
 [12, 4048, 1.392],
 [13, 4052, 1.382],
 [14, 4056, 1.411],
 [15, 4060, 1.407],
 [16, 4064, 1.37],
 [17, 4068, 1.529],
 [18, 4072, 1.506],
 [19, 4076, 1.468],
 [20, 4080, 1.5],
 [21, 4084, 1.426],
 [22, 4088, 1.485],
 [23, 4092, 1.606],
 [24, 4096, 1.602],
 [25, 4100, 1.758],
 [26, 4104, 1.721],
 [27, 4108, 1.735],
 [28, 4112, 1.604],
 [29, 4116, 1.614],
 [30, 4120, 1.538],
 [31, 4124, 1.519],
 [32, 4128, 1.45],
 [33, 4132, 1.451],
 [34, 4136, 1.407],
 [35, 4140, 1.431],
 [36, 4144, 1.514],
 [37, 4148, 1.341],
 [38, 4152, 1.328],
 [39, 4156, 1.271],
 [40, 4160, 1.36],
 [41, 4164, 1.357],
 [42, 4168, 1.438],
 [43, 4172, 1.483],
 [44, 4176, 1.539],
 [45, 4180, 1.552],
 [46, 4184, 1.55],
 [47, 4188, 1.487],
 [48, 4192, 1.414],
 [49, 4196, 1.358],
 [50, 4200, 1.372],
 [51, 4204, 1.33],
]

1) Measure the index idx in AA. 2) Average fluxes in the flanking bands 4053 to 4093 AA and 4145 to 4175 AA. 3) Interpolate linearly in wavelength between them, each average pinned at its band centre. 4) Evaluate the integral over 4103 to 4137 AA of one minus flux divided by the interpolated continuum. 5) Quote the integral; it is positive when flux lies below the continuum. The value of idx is -3.37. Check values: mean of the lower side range 1.47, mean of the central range 1.56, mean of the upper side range 1.38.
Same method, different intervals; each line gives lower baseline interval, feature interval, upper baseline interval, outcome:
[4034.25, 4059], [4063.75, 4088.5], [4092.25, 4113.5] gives 1.3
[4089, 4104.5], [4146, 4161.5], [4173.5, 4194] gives 2.3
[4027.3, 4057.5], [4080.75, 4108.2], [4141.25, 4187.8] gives -3.3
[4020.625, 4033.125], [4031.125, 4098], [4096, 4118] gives 4.7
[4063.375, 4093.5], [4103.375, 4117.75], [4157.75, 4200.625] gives -1.8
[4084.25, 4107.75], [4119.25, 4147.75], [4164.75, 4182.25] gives 1.8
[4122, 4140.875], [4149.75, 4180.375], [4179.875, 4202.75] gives 0.8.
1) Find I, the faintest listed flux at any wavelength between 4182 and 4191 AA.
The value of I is 1.487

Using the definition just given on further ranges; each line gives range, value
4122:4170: 1.271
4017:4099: 1.37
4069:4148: 1.341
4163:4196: 1.357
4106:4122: 1.538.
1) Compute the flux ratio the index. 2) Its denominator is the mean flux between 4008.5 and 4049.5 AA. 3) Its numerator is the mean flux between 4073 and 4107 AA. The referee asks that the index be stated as 1.07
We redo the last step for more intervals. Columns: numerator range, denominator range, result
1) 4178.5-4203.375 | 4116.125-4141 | 0.98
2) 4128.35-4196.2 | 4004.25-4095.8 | 0.98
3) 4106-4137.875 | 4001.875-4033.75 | 1.04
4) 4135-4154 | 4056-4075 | 0.97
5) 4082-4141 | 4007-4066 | 1.08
